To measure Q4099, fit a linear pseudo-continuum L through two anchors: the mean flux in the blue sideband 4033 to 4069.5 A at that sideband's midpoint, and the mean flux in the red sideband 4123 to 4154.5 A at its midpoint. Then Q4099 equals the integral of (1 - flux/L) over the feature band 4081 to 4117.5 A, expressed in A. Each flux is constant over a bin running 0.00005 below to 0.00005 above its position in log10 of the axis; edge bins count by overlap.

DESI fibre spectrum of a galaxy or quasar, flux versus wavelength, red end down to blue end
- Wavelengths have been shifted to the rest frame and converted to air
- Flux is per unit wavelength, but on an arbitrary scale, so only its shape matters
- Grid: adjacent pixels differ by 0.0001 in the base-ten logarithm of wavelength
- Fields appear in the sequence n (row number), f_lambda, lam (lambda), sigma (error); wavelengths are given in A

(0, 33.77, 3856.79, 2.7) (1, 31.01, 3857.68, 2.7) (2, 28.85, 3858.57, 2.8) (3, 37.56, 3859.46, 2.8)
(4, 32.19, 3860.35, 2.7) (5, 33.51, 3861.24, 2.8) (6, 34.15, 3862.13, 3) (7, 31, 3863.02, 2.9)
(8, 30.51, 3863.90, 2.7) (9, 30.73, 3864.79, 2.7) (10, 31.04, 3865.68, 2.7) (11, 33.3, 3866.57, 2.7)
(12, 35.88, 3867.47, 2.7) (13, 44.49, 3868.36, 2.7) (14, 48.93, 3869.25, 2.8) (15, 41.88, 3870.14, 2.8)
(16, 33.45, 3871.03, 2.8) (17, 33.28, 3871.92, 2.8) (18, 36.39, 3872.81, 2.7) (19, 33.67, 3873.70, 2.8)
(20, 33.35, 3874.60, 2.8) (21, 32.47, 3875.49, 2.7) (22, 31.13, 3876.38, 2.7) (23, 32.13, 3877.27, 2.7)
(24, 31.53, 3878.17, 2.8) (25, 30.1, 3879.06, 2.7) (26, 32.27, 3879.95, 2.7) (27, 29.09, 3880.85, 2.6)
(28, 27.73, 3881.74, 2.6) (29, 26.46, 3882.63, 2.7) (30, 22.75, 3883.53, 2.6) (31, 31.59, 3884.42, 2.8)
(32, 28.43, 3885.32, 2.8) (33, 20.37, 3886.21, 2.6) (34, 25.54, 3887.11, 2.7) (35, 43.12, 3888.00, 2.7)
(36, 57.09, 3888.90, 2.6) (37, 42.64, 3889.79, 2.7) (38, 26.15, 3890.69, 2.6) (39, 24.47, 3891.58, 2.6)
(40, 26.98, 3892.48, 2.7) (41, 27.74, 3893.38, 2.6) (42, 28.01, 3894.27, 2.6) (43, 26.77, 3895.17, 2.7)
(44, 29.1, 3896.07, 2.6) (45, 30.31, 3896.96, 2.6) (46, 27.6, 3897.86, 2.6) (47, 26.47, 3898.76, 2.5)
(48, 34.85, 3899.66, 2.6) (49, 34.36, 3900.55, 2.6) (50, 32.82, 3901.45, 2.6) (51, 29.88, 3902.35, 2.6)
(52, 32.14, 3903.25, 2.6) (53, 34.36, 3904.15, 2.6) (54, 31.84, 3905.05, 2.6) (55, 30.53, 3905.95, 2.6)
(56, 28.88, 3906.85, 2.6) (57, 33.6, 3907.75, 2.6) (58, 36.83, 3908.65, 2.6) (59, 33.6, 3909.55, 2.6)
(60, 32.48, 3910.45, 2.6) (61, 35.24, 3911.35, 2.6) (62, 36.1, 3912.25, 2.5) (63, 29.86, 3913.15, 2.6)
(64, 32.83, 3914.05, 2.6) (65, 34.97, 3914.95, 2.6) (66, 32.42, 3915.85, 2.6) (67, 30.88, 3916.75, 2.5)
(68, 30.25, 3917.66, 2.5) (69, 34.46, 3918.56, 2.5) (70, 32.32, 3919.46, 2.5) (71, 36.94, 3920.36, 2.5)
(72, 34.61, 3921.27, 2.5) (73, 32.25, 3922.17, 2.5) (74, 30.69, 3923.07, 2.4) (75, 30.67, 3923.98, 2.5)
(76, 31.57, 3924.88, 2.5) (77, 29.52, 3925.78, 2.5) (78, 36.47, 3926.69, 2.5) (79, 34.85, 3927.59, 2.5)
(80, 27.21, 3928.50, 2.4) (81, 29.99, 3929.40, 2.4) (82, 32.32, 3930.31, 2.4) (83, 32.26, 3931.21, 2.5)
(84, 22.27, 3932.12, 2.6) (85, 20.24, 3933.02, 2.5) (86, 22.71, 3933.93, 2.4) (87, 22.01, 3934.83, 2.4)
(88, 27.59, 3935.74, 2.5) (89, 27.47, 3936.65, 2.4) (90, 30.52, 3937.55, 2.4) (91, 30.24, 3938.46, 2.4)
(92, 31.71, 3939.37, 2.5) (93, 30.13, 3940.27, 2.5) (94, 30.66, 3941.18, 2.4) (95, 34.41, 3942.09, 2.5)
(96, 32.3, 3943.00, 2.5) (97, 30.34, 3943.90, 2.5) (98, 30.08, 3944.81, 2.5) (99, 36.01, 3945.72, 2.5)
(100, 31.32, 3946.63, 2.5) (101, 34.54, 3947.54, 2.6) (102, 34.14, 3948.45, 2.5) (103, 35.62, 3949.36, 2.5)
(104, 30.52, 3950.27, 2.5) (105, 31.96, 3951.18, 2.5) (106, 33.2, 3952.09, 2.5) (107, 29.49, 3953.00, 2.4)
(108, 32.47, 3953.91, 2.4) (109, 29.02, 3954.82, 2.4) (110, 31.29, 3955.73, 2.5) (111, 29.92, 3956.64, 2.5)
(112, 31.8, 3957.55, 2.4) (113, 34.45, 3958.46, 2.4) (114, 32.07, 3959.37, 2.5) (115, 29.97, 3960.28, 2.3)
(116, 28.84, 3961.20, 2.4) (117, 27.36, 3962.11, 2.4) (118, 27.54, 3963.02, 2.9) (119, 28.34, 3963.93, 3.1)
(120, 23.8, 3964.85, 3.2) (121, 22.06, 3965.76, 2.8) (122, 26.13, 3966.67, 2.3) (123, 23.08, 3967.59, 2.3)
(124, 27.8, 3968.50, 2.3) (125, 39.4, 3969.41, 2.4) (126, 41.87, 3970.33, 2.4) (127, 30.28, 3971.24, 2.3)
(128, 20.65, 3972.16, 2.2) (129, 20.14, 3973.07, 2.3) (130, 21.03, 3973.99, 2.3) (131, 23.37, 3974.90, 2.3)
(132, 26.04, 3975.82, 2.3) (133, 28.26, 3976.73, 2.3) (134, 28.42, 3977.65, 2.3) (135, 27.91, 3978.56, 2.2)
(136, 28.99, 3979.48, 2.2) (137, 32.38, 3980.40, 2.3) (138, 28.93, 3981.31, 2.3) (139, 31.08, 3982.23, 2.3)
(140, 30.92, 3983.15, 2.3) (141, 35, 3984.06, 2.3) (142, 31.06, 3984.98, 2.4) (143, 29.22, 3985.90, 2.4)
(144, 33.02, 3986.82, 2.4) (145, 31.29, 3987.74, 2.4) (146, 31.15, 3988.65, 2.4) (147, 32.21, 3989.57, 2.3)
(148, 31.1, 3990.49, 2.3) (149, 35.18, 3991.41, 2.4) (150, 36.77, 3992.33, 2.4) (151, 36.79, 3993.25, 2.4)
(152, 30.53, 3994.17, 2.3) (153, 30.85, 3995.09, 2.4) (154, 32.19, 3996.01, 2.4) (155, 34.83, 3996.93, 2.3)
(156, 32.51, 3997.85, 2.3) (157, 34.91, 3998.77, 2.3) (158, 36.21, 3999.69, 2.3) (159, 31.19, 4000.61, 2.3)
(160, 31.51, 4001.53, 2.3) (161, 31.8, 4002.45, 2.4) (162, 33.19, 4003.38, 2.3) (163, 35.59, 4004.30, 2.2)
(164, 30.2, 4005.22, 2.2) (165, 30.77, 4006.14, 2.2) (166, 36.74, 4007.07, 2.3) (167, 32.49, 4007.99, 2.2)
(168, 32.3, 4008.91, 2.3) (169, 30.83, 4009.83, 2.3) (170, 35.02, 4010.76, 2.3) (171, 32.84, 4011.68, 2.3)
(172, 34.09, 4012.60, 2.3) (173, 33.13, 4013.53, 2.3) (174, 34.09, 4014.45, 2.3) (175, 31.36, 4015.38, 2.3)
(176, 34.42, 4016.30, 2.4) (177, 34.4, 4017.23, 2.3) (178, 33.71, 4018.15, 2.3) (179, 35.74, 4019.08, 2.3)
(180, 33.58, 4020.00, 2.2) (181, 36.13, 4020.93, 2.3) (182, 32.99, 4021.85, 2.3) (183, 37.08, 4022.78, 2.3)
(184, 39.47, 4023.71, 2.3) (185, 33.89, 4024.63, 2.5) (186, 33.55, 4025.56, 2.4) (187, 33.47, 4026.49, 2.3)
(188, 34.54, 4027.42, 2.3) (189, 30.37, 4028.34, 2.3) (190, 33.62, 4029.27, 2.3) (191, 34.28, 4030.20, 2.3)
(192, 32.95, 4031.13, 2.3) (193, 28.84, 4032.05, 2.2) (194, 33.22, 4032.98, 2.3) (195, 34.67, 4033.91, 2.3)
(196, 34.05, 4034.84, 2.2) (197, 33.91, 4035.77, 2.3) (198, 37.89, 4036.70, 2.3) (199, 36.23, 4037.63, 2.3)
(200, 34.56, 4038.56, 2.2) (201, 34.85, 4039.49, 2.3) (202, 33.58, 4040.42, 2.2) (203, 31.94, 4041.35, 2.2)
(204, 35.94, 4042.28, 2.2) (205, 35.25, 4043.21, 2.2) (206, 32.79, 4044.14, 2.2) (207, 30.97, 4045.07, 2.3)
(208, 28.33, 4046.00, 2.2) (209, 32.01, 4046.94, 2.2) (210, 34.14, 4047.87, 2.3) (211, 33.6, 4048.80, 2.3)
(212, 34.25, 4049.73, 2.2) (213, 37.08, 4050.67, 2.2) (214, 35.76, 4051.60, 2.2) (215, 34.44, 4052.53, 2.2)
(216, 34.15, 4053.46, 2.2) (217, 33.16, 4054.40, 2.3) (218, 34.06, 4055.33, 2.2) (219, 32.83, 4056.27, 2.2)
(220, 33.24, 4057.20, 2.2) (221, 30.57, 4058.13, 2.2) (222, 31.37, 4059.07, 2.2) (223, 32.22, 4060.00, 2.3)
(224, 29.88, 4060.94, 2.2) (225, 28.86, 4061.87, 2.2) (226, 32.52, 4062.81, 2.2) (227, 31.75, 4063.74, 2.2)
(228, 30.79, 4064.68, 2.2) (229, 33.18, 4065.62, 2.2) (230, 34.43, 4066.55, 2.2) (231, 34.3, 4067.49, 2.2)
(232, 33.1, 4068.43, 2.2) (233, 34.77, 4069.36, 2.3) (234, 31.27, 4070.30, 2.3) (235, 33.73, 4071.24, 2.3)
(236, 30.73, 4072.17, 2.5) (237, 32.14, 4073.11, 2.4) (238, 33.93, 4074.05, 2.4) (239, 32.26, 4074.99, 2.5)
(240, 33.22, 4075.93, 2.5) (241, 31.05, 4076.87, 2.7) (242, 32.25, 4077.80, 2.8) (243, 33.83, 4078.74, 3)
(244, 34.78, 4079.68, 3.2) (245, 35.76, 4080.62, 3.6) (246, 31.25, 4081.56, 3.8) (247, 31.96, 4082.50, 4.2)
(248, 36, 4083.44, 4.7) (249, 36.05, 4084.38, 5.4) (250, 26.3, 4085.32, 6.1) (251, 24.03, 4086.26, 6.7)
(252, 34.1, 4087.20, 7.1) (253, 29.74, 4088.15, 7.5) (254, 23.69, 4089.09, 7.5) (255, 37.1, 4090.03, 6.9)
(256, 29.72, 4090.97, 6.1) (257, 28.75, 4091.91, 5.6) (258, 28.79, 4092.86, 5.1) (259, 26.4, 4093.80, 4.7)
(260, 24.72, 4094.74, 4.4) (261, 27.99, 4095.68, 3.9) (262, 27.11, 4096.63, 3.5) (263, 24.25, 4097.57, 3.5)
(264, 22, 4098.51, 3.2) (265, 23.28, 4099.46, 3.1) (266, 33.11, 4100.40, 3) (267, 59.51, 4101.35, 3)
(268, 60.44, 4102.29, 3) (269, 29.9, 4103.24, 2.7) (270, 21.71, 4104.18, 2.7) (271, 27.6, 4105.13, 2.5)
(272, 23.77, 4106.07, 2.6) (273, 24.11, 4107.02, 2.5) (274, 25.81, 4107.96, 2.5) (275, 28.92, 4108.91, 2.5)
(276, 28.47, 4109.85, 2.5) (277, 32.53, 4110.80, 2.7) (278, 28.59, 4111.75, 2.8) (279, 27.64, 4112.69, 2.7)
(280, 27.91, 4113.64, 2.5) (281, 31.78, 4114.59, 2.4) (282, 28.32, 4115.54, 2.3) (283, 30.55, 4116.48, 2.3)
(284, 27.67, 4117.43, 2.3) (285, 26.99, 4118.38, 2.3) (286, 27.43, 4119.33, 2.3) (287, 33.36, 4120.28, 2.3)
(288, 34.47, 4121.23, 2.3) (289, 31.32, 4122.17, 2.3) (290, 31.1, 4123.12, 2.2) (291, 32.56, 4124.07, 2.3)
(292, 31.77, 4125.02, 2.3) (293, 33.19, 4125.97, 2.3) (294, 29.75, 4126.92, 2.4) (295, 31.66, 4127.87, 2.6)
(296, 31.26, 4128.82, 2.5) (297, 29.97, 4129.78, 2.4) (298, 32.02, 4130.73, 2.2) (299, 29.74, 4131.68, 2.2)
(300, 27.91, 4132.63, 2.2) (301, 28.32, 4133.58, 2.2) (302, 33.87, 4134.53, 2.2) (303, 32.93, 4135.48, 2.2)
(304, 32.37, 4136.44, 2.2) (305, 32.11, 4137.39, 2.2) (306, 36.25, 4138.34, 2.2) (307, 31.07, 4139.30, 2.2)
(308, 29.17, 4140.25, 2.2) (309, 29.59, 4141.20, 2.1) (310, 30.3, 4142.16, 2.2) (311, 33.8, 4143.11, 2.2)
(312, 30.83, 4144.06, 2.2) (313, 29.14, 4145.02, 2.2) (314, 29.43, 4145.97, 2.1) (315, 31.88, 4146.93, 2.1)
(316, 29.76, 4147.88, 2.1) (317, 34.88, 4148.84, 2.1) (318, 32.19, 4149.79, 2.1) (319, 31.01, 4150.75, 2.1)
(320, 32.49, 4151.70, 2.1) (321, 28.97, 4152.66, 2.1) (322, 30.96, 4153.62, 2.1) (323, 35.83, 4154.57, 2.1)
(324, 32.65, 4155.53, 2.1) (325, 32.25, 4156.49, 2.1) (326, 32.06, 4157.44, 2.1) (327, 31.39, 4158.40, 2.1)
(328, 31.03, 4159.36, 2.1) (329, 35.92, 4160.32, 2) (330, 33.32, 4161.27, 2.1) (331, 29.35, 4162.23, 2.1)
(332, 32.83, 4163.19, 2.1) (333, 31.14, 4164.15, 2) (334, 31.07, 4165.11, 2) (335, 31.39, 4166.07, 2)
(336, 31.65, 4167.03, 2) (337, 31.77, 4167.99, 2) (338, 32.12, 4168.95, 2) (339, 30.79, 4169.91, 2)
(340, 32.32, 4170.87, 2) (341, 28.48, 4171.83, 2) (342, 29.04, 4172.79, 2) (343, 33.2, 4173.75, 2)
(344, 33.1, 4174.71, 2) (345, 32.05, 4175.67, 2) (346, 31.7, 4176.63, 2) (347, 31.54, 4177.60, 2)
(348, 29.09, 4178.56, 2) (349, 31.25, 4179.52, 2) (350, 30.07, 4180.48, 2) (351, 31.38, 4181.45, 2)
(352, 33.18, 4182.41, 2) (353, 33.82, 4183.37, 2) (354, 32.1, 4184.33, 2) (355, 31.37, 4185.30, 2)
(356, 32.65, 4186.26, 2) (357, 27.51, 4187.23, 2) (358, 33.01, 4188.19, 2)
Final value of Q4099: 2.5 A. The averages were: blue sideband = 33.4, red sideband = 31.3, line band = 30.1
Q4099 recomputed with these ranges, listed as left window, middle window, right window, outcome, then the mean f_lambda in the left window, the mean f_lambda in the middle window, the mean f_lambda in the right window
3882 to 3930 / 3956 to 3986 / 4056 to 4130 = 2.62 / 31.7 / 28.7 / 31.1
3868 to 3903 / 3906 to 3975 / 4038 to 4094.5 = 3.67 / 32.2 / 30.5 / 32.4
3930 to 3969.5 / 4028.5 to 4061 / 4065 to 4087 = -1.60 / 29.7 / 33.5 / 32.6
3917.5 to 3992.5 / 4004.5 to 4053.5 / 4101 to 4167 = -4.94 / 30.2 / 33.8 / 31.4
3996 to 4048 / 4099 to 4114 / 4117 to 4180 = 0.30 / 33.6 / 31.5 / 31.4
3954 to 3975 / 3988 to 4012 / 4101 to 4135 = -3.32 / 28.4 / 33.1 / 31.1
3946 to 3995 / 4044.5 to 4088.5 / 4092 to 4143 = -3.18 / 30.2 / 32.6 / 30.5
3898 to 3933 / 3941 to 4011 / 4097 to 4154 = 1.54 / 32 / 31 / 30.9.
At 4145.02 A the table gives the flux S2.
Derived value 29.14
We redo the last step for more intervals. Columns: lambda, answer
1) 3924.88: 31.57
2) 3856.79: 33.77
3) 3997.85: 32.51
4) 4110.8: 32.53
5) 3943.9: 30.34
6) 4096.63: 27.11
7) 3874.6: 33.35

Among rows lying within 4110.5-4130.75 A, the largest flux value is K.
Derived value 34.47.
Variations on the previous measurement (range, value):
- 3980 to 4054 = 39.47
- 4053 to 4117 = 60.44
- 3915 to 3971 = 41.87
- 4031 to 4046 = 37.89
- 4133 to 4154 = 36.25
